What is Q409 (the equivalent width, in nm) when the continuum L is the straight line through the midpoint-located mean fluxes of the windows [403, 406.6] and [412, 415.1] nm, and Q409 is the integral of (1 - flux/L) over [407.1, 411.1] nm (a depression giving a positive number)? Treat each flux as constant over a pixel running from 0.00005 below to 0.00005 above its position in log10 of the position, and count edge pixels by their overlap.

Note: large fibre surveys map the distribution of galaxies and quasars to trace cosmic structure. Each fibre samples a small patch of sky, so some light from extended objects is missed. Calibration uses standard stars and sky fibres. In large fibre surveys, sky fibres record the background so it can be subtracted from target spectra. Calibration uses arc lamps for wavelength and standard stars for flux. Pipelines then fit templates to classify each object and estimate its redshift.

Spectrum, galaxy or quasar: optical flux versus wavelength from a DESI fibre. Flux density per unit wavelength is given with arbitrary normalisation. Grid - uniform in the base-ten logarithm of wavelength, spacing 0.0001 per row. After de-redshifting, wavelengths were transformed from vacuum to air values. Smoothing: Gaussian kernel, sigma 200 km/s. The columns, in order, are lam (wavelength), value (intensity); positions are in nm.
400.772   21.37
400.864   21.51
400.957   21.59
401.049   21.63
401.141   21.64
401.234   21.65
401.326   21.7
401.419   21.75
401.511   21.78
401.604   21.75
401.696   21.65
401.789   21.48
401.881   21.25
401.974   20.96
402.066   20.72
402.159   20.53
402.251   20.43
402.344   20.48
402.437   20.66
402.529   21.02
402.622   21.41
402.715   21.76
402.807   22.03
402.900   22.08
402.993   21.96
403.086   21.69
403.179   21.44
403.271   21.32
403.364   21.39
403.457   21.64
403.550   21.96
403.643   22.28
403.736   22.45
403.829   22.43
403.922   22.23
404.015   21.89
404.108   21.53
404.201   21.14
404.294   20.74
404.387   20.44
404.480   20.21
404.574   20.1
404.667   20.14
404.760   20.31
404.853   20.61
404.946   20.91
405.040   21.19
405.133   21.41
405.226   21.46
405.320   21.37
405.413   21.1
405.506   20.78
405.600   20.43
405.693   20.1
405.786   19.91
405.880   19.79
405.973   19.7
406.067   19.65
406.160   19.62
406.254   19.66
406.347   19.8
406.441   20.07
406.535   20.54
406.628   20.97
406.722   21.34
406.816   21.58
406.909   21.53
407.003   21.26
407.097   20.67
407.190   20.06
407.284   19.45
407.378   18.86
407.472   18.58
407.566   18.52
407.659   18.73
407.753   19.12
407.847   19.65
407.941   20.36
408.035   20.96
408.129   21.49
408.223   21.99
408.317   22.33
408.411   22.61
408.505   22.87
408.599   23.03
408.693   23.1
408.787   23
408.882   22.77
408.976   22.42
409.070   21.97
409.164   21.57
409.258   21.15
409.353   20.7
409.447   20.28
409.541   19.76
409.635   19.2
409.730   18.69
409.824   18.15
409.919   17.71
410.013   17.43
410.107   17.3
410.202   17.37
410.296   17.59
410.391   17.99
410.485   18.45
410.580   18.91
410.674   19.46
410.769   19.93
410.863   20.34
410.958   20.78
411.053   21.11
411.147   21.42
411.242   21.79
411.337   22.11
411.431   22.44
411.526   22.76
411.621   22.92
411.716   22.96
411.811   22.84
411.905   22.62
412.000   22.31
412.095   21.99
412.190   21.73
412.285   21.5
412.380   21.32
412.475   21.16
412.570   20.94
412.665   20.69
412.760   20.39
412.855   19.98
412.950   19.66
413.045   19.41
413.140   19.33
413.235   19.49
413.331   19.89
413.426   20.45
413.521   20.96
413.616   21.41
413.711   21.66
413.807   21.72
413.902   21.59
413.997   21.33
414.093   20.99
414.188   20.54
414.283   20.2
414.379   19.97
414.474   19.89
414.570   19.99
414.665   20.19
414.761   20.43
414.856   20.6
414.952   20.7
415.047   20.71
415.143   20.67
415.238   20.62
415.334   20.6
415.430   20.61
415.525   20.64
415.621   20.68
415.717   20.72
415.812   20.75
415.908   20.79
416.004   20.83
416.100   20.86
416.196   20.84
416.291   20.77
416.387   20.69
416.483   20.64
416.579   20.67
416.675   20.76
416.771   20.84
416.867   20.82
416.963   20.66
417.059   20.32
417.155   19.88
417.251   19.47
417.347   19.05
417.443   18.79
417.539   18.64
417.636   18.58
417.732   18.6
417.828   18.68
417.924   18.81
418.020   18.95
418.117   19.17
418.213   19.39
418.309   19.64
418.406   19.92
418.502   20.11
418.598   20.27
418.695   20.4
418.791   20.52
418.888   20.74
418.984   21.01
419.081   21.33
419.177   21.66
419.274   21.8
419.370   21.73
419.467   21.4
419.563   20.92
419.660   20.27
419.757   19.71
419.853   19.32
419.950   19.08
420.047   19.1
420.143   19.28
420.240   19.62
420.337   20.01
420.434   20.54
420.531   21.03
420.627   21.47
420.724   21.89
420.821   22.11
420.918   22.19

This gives 0.12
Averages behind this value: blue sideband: 20.9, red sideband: 20.7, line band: 20.1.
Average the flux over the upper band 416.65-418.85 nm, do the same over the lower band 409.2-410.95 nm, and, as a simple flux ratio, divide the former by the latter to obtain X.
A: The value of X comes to 1.0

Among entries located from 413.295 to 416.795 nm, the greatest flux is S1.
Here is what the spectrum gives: 21.72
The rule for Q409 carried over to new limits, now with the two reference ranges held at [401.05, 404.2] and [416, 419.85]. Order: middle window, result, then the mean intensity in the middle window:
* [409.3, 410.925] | 0.16 nm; 18.8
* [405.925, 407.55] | 0.08 nm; 20.2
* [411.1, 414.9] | -0.09 nm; 21.1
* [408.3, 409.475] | -0.07 nm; 22.2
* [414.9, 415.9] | -0.01 nm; 20.7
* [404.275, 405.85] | 0.05 nm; 20.6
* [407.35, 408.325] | 0.05 nm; 20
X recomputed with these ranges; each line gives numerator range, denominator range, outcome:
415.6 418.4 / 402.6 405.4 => 0.93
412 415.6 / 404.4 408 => 1.02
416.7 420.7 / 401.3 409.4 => 0.95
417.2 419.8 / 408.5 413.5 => 0.97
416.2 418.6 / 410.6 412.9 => 0.92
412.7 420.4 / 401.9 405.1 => 0.95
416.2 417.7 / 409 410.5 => 1.05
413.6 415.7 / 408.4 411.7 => 1.01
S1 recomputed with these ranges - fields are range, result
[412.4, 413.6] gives 21.16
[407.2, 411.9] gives 23.1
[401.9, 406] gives 22.45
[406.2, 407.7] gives 21.58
